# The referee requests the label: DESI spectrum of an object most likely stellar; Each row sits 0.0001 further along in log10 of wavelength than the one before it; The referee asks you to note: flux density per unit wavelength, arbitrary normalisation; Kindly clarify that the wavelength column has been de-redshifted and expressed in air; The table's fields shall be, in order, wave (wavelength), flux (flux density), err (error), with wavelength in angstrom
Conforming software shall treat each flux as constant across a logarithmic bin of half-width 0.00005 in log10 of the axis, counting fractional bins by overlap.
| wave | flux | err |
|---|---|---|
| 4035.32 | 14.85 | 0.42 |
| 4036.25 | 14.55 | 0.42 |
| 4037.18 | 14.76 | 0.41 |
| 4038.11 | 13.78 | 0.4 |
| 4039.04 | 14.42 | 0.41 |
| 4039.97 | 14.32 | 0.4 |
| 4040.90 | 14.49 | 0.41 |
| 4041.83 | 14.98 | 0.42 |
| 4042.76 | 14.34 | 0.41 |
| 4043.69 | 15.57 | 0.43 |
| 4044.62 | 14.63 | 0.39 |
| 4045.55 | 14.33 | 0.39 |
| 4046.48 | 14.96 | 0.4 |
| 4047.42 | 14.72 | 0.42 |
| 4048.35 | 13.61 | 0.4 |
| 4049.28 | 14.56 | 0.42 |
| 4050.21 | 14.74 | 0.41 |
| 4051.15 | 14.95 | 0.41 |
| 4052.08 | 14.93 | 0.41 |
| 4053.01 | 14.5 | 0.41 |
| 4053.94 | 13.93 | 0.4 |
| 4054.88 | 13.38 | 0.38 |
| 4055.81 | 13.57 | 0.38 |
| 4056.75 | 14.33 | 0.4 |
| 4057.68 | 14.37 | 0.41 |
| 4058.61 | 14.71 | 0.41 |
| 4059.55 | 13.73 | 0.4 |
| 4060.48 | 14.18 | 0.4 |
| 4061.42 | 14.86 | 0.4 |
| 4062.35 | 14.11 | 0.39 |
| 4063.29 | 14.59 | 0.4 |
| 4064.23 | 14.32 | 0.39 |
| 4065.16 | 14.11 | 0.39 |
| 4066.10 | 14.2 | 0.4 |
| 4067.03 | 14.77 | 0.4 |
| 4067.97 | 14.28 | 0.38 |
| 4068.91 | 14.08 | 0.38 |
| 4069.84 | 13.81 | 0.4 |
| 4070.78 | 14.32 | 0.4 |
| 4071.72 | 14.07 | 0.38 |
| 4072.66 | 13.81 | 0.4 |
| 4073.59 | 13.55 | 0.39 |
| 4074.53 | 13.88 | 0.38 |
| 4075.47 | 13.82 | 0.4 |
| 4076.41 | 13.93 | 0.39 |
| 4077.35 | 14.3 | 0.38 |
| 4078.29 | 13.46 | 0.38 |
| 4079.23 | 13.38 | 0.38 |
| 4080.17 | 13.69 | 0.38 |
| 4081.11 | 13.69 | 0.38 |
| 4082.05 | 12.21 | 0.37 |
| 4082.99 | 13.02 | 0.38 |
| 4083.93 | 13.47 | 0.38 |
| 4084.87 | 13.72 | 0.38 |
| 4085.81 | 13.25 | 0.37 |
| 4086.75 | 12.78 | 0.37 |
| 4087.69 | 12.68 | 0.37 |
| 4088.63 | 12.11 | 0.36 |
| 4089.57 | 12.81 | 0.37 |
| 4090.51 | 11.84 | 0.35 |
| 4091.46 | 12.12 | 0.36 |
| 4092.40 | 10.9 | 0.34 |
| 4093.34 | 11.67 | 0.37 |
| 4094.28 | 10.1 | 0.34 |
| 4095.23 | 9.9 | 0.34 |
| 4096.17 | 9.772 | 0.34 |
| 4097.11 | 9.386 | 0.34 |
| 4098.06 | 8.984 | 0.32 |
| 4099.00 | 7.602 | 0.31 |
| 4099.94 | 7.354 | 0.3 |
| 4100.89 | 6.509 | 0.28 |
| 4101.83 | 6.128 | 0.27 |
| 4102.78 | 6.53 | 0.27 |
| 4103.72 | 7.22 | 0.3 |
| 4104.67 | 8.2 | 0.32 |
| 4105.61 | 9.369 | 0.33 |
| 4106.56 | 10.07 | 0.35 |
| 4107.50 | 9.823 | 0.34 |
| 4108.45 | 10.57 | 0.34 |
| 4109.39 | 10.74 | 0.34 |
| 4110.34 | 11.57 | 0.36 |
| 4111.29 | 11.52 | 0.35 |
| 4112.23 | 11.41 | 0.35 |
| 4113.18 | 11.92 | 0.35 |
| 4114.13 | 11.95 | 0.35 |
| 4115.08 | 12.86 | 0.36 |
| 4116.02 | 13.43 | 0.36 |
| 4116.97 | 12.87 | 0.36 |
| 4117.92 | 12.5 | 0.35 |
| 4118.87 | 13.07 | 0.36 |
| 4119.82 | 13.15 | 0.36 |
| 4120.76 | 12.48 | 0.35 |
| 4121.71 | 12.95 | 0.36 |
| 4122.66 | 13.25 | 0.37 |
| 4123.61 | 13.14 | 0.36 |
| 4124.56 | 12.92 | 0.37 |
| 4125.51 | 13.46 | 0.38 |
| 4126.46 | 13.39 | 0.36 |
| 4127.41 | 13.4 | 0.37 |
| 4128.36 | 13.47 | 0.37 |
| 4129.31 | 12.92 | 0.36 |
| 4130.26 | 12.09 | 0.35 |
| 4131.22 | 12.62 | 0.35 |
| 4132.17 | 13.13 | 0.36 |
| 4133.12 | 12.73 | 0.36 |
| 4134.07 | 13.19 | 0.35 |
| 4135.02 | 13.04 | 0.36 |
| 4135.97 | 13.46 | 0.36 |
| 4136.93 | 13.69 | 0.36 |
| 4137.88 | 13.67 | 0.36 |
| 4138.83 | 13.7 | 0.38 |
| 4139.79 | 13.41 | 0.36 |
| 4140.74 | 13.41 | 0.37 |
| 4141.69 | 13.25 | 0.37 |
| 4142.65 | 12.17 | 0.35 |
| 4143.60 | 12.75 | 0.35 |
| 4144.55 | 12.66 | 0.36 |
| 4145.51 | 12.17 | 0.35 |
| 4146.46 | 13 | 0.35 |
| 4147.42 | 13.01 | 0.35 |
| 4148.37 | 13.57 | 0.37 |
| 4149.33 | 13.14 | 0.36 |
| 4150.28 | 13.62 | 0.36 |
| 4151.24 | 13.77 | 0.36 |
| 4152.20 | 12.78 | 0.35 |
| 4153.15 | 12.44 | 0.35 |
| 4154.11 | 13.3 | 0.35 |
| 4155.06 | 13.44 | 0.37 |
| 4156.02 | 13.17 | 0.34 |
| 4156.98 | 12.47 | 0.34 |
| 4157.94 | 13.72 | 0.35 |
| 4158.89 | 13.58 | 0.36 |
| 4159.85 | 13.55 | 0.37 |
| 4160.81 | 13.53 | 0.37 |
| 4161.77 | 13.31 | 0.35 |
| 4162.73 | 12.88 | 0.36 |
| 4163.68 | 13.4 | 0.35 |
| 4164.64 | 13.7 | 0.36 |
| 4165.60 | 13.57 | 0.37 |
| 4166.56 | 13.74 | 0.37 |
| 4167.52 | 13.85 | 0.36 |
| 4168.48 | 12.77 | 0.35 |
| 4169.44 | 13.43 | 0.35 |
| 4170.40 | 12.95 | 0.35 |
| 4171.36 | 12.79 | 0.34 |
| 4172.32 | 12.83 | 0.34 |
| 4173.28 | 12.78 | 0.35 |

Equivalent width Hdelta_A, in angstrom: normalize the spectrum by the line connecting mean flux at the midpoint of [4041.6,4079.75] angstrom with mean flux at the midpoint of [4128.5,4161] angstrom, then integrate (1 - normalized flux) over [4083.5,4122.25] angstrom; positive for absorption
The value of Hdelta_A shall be 7.85 angstrom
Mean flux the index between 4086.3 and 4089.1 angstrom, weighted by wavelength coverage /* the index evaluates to 12.5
